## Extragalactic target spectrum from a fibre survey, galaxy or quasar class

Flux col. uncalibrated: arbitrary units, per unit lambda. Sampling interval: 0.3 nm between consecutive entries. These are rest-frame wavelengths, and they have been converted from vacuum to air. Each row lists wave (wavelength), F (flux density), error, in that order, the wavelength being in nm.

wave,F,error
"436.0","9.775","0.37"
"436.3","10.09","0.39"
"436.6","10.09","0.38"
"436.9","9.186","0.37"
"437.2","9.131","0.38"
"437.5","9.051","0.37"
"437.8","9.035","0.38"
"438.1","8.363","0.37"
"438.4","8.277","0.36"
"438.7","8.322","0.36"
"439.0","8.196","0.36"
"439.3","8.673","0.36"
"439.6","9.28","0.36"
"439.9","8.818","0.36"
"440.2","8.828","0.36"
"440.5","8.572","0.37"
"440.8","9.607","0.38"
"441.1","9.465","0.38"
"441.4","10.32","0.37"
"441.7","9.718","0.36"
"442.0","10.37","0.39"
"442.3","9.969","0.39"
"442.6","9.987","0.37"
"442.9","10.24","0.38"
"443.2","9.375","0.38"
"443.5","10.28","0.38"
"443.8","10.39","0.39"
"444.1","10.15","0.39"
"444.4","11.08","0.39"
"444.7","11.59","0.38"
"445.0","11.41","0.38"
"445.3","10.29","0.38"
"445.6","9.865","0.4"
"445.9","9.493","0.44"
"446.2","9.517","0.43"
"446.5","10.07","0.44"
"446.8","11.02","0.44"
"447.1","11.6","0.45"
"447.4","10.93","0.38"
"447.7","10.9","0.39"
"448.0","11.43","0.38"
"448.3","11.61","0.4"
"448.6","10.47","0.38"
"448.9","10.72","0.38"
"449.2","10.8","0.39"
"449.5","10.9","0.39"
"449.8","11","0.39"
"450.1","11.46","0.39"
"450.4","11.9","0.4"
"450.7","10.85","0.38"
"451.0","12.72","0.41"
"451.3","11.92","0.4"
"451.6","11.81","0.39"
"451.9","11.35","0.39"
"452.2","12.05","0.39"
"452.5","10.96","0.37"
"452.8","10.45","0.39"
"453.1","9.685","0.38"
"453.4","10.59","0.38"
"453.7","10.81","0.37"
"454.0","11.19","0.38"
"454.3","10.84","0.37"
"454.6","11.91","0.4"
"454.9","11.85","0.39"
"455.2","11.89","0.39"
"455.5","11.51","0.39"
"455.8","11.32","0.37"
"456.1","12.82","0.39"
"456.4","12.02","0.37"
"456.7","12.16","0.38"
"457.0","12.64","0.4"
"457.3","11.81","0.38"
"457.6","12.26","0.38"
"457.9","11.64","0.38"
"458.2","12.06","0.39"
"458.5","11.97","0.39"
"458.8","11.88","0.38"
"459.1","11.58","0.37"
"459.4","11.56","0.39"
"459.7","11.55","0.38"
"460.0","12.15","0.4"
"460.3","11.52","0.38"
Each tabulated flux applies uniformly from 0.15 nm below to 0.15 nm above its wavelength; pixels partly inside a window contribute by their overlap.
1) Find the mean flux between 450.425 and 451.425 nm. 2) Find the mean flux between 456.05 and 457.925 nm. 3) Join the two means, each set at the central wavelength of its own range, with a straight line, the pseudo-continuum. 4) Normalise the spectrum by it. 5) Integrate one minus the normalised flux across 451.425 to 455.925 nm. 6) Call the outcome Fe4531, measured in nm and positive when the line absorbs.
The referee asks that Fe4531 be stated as 0.29 nm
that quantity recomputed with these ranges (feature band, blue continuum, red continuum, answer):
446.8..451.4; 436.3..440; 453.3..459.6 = -0.29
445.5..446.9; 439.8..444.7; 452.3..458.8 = 0.06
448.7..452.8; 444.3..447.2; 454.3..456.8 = -0.05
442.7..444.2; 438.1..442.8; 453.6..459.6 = -0.06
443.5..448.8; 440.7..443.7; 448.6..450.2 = -0.10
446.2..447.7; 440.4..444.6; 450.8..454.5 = -0.03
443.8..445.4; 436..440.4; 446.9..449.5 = -0.09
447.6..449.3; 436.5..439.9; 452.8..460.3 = -0.10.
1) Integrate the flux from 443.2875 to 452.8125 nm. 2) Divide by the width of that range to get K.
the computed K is 11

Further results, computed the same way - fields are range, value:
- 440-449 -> 10.3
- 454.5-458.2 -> 12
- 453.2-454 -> 10.7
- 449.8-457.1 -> 11.5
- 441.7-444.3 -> 10.1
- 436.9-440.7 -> 8.74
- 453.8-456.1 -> 11.6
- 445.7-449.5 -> 10.7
